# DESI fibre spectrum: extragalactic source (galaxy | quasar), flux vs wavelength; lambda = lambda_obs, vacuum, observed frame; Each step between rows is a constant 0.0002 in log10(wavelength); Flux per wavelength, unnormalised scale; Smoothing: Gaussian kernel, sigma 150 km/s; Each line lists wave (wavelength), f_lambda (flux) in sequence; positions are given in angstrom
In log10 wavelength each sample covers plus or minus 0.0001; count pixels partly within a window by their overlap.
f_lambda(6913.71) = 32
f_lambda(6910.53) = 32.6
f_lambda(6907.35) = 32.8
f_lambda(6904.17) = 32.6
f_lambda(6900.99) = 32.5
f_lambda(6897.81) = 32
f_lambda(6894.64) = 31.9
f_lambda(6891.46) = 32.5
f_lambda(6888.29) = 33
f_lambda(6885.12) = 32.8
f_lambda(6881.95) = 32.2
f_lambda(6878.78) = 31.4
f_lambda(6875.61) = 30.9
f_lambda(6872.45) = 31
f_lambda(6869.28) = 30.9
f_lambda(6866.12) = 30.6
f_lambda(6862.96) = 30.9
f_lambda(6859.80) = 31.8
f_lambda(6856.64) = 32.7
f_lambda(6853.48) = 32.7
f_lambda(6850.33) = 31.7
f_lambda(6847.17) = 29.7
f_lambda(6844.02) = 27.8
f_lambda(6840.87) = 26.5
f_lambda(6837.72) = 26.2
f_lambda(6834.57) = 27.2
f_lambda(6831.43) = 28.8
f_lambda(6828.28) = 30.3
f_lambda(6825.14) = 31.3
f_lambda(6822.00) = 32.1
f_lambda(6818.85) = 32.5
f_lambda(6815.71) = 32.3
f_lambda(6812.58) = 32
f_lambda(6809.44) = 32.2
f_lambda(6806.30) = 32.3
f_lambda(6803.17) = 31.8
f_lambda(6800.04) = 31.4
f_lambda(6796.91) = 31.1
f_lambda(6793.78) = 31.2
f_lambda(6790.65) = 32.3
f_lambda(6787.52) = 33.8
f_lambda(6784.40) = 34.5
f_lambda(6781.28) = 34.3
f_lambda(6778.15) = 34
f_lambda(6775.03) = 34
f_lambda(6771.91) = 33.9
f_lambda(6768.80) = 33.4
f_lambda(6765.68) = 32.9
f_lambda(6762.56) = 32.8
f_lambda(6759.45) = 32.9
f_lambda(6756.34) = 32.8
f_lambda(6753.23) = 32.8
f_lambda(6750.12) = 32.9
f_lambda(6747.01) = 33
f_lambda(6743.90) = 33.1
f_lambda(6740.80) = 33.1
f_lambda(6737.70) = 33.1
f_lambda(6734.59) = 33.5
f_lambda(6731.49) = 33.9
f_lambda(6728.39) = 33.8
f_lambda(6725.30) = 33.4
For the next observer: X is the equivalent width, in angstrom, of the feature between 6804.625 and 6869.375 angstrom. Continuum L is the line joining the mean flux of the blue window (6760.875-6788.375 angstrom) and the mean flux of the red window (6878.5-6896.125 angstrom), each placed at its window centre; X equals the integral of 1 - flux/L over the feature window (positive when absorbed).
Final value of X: 4.7 angstrom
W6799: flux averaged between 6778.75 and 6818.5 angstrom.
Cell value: 32.5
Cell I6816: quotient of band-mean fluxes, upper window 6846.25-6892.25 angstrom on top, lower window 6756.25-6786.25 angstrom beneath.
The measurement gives 0.94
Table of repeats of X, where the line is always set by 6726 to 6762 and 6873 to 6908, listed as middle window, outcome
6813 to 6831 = 0.61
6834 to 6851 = 2.33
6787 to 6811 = 0.64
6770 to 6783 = -0.43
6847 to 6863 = 0.30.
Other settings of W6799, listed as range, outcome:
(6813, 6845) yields 29.6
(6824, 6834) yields 29.8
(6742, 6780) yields 33.2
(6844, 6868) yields 31.2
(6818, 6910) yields 31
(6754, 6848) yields 31.6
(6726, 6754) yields 33.3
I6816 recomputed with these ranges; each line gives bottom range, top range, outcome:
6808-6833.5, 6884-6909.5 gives 1.04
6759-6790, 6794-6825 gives 0.95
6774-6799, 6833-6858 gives 0.89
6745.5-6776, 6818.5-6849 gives 0.88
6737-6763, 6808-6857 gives 0.92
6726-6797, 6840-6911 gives 0.95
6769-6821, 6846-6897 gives 0.97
